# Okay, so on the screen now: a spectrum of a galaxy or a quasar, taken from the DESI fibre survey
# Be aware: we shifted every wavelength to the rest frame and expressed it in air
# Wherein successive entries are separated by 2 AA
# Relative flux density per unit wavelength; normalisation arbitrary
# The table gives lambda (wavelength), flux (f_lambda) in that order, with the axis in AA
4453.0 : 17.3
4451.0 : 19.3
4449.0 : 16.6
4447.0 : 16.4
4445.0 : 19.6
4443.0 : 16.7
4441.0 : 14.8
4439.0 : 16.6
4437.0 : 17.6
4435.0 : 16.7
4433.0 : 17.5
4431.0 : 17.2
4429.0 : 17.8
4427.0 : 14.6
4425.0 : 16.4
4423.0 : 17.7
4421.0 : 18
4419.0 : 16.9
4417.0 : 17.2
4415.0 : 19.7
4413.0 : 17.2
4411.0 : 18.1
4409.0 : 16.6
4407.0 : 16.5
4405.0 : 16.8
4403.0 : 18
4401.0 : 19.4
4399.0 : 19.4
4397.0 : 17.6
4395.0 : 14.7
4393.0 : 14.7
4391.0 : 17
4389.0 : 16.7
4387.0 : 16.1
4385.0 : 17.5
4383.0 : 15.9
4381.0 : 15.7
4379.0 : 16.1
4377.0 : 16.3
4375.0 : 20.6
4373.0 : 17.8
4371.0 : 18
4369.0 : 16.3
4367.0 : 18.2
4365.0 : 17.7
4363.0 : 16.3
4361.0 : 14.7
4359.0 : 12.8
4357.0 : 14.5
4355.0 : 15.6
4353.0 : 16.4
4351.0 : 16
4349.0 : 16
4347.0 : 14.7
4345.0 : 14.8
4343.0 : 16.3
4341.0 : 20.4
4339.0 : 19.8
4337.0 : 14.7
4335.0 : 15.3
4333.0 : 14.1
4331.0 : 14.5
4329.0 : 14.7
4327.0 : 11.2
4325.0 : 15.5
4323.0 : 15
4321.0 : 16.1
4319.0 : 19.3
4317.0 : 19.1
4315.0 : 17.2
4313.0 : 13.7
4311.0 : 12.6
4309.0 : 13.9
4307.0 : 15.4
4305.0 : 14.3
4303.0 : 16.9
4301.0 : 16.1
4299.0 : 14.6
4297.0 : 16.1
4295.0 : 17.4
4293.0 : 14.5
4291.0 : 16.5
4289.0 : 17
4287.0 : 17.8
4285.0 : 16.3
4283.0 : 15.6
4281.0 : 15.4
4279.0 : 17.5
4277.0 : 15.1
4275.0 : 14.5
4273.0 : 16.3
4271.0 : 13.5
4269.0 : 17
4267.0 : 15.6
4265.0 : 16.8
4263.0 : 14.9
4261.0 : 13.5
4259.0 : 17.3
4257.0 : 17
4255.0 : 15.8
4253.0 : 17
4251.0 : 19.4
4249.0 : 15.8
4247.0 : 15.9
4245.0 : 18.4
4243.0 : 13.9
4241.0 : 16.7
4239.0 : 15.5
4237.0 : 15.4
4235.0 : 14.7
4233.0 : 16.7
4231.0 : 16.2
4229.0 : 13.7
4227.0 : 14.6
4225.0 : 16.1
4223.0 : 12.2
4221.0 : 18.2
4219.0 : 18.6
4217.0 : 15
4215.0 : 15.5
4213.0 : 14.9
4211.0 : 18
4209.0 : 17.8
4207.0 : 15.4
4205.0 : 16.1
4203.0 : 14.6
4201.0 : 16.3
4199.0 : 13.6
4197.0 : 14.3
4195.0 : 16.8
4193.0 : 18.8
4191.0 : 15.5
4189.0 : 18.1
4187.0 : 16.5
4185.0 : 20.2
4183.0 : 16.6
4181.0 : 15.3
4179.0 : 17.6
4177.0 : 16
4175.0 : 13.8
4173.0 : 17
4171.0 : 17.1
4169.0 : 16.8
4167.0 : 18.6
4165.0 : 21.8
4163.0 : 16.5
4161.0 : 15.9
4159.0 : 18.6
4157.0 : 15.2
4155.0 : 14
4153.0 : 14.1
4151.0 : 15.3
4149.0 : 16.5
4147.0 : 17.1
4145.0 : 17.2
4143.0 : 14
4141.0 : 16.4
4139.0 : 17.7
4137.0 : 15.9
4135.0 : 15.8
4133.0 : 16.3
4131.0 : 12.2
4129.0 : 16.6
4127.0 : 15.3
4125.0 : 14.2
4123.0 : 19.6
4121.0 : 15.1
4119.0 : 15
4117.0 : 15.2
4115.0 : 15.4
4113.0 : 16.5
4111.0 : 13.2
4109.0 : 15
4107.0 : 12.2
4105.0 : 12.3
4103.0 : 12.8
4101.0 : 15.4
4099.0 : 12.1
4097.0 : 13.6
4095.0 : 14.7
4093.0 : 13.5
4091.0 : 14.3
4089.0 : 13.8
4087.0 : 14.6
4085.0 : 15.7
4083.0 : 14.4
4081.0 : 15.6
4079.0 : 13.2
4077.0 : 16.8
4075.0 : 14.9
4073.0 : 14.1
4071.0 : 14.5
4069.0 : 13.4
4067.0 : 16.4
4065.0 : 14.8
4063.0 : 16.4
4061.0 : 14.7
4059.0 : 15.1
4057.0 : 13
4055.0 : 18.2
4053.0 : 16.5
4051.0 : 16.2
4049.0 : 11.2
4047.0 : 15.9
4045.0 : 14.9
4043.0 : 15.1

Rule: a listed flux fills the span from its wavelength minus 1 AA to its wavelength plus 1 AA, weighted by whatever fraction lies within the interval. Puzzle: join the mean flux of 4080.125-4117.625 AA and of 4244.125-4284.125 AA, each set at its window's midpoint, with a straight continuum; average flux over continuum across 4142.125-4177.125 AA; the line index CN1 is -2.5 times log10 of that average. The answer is -0.11 mag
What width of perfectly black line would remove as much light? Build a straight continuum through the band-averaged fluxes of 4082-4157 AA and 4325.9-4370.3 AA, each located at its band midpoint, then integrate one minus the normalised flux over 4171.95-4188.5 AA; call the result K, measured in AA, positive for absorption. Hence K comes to -1.7 AA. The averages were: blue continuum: 14.9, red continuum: 15.7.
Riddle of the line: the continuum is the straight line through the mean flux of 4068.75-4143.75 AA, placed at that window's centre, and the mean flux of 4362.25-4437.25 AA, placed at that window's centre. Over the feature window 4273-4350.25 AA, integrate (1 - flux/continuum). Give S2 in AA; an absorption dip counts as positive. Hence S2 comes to 3.1 AA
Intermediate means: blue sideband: 14.8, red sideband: 17.2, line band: 15.8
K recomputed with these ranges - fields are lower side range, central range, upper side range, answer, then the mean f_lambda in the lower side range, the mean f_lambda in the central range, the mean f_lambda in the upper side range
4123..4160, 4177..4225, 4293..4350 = -1.7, 15.8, 16.3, 15.7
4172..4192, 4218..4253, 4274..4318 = 0.5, 16.7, 16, 15.8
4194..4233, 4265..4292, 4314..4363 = -0.5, 15.7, 16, 15.8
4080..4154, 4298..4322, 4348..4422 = 0.8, 15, 15.8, 16.8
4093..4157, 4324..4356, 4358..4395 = 1.3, 15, 15.6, 16.5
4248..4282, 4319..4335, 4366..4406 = 1.7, 16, 14.8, 17.1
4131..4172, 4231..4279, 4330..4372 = 0.8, 16.4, 16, 16.1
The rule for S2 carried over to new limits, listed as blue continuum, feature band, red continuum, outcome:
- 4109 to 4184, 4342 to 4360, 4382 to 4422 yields 1.8 AA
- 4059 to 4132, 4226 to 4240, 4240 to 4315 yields 0.3 AA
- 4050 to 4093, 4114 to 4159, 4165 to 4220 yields 0.4 AA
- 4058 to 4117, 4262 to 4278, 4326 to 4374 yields 0.0 AA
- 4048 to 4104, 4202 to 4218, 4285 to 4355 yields -0.7 AA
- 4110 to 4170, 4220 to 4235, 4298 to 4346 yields 0.5 AA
